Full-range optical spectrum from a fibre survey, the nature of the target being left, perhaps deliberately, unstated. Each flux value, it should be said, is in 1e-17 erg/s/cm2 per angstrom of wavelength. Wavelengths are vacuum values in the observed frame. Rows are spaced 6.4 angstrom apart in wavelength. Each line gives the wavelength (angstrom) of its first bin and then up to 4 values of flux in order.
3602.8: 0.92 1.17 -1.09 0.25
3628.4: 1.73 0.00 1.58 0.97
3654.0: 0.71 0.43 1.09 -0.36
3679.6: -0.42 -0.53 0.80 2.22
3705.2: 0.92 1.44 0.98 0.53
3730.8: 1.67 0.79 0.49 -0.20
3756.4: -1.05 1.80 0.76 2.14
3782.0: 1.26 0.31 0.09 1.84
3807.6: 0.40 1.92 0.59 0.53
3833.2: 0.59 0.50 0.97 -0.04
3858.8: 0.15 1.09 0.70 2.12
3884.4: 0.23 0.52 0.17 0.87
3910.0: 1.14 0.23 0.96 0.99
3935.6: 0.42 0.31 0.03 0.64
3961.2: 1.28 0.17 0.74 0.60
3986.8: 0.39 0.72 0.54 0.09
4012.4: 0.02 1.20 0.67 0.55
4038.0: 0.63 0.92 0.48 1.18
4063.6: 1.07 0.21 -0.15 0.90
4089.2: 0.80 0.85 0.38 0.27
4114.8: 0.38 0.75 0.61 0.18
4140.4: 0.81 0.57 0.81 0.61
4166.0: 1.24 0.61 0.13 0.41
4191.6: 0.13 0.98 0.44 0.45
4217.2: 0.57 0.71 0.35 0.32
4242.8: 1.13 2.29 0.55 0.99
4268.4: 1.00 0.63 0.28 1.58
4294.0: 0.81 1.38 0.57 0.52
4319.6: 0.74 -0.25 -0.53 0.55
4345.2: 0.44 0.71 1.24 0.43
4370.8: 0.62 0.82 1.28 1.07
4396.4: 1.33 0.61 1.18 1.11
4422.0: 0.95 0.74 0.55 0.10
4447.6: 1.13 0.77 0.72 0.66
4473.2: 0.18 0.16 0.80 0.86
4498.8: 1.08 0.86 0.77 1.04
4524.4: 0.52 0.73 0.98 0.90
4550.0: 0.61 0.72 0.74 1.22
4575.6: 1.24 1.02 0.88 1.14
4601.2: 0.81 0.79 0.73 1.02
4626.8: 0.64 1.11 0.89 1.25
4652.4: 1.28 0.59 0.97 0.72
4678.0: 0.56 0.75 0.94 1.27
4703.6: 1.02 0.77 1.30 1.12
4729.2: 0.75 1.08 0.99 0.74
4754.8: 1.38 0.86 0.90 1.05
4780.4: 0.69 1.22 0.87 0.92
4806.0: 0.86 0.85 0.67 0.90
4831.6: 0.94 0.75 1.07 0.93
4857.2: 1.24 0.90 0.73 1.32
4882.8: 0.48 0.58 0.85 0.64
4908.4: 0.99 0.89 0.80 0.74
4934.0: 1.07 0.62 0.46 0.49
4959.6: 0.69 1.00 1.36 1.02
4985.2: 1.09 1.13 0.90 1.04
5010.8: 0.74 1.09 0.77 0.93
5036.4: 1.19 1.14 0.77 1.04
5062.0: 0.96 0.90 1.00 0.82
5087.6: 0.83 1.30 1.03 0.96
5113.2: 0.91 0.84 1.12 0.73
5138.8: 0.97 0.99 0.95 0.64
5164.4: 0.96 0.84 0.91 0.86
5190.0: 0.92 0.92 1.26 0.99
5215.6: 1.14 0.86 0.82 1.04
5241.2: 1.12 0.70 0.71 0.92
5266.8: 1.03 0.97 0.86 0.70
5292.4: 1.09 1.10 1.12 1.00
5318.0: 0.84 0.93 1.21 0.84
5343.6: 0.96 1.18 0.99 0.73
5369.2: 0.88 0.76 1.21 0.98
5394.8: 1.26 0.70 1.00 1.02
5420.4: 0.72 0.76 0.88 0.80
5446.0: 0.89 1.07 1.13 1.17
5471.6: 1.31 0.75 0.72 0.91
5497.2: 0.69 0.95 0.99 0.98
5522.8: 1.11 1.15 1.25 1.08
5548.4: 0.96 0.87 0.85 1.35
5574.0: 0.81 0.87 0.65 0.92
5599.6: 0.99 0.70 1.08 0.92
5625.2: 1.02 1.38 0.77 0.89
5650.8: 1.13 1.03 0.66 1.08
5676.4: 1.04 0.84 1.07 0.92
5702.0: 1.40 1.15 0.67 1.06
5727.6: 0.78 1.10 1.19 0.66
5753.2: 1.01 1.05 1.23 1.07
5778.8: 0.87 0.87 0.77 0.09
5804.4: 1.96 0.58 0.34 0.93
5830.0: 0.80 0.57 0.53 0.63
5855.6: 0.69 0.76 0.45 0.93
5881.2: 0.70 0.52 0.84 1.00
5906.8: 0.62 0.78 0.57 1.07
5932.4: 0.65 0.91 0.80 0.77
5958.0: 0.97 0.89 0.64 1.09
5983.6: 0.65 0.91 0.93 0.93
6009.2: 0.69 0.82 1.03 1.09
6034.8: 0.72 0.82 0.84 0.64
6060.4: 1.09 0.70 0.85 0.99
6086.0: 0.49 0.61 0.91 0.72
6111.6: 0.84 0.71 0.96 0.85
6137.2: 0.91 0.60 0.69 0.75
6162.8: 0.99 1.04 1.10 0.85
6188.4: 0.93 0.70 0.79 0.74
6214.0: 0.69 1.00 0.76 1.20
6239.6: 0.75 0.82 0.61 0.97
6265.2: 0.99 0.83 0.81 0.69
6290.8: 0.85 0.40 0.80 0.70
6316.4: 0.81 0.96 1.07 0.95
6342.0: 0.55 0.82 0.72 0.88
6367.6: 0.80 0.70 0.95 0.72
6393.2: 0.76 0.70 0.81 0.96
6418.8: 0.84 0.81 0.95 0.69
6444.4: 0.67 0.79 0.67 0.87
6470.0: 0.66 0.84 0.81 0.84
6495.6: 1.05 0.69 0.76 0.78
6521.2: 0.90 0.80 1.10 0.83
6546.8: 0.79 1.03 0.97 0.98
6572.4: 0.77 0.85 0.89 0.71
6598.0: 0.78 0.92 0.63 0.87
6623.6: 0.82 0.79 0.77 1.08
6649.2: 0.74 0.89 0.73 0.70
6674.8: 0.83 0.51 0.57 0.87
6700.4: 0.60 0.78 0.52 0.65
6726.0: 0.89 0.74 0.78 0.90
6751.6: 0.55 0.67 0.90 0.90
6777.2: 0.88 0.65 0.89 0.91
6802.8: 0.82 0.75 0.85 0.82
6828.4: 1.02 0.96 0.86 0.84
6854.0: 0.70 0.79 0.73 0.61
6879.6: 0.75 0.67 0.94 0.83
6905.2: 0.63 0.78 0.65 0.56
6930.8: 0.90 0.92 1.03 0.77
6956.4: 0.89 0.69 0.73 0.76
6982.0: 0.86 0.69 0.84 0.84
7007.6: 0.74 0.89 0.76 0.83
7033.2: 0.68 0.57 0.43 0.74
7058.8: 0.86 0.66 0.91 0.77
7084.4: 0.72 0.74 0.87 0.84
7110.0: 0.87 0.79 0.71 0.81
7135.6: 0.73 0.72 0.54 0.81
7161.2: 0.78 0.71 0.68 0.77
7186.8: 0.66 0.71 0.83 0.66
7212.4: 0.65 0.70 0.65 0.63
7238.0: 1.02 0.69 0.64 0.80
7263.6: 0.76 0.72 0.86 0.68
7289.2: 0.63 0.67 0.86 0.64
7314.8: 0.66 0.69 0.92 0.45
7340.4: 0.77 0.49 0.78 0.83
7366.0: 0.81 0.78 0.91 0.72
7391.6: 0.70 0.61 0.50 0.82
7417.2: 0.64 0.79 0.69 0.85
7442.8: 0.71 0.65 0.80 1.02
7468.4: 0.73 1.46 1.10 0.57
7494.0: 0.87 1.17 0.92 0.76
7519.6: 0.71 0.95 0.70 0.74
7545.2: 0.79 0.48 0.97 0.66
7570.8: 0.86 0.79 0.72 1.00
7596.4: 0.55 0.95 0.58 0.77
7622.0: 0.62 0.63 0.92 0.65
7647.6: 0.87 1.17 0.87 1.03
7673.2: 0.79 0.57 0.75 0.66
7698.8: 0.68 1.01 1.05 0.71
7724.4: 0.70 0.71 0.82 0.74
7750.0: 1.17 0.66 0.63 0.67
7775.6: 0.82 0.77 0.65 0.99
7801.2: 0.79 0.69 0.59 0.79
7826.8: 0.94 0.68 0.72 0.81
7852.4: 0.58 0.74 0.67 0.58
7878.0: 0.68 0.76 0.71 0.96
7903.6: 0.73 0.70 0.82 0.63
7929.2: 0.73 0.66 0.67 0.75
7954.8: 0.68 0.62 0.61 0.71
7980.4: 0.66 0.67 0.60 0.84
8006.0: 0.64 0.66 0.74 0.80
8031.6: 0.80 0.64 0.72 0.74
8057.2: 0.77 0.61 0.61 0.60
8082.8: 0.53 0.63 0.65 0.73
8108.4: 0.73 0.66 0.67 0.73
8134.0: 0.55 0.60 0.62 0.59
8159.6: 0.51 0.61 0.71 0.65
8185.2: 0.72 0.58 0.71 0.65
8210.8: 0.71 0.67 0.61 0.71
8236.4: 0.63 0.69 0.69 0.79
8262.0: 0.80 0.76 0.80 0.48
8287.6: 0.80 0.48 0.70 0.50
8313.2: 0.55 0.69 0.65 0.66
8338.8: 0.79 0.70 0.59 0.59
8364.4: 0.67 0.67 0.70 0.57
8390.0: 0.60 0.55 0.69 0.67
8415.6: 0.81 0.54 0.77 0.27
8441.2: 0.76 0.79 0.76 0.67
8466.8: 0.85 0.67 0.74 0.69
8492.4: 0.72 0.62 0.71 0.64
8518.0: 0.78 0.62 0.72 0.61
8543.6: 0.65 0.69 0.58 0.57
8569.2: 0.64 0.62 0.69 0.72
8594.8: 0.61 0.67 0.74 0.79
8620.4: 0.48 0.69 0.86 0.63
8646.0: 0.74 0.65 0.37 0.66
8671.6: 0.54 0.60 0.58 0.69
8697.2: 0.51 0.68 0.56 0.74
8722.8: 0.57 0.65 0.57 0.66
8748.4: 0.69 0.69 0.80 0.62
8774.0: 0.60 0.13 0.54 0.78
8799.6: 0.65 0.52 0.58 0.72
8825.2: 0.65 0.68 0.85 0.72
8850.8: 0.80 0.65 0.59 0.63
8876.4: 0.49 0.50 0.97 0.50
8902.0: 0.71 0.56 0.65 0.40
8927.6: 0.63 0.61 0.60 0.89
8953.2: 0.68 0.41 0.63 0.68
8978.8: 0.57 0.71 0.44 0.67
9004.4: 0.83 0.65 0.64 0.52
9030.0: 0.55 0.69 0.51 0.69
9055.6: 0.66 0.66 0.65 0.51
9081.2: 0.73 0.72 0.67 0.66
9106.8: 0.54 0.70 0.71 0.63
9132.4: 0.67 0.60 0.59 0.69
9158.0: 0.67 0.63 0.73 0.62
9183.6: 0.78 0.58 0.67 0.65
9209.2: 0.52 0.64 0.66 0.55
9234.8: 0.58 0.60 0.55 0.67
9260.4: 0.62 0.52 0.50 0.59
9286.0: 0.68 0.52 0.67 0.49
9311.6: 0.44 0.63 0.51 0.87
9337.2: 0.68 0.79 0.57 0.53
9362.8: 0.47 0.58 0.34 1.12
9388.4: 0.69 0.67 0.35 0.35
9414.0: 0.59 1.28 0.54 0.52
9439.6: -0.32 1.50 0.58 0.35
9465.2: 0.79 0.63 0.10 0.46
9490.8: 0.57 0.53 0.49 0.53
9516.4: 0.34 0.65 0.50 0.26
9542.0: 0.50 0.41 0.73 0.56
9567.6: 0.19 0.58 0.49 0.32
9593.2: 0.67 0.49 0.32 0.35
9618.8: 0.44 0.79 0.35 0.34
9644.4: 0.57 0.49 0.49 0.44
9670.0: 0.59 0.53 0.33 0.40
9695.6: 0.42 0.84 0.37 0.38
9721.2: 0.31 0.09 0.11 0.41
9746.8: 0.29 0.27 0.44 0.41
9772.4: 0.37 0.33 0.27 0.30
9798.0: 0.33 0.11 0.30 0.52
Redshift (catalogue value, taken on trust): 0.14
